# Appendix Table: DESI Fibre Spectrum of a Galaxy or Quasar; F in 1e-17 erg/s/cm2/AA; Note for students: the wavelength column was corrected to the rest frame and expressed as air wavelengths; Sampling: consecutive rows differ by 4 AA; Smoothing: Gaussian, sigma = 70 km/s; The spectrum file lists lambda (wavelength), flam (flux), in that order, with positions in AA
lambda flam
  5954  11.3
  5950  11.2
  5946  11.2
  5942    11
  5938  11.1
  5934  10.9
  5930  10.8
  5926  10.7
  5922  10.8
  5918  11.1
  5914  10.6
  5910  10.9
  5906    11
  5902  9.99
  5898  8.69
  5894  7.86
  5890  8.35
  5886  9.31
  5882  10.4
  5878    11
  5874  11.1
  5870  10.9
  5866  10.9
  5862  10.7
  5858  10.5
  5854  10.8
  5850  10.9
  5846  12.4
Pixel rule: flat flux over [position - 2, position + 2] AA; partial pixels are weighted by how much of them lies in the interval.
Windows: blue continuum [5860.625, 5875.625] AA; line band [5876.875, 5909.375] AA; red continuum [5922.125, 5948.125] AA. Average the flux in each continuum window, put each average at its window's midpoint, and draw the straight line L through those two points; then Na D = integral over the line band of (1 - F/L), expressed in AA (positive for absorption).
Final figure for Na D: 3.9 AA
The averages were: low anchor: 10.9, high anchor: 10.9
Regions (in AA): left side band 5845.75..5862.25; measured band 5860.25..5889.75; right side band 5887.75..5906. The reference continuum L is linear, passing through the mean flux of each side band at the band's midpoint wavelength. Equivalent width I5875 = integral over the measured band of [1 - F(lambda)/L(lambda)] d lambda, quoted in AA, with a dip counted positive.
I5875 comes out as -1.44 AA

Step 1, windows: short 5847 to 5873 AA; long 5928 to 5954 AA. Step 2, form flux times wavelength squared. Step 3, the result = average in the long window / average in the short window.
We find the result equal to 1.0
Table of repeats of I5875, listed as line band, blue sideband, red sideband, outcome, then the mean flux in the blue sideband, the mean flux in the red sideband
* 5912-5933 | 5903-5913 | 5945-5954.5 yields 0.30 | 10.8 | 11.2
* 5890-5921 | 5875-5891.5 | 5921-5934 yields 1.25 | 9.89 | 10.8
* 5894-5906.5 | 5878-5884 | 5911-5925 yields 1.50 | 10.6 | 10.8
